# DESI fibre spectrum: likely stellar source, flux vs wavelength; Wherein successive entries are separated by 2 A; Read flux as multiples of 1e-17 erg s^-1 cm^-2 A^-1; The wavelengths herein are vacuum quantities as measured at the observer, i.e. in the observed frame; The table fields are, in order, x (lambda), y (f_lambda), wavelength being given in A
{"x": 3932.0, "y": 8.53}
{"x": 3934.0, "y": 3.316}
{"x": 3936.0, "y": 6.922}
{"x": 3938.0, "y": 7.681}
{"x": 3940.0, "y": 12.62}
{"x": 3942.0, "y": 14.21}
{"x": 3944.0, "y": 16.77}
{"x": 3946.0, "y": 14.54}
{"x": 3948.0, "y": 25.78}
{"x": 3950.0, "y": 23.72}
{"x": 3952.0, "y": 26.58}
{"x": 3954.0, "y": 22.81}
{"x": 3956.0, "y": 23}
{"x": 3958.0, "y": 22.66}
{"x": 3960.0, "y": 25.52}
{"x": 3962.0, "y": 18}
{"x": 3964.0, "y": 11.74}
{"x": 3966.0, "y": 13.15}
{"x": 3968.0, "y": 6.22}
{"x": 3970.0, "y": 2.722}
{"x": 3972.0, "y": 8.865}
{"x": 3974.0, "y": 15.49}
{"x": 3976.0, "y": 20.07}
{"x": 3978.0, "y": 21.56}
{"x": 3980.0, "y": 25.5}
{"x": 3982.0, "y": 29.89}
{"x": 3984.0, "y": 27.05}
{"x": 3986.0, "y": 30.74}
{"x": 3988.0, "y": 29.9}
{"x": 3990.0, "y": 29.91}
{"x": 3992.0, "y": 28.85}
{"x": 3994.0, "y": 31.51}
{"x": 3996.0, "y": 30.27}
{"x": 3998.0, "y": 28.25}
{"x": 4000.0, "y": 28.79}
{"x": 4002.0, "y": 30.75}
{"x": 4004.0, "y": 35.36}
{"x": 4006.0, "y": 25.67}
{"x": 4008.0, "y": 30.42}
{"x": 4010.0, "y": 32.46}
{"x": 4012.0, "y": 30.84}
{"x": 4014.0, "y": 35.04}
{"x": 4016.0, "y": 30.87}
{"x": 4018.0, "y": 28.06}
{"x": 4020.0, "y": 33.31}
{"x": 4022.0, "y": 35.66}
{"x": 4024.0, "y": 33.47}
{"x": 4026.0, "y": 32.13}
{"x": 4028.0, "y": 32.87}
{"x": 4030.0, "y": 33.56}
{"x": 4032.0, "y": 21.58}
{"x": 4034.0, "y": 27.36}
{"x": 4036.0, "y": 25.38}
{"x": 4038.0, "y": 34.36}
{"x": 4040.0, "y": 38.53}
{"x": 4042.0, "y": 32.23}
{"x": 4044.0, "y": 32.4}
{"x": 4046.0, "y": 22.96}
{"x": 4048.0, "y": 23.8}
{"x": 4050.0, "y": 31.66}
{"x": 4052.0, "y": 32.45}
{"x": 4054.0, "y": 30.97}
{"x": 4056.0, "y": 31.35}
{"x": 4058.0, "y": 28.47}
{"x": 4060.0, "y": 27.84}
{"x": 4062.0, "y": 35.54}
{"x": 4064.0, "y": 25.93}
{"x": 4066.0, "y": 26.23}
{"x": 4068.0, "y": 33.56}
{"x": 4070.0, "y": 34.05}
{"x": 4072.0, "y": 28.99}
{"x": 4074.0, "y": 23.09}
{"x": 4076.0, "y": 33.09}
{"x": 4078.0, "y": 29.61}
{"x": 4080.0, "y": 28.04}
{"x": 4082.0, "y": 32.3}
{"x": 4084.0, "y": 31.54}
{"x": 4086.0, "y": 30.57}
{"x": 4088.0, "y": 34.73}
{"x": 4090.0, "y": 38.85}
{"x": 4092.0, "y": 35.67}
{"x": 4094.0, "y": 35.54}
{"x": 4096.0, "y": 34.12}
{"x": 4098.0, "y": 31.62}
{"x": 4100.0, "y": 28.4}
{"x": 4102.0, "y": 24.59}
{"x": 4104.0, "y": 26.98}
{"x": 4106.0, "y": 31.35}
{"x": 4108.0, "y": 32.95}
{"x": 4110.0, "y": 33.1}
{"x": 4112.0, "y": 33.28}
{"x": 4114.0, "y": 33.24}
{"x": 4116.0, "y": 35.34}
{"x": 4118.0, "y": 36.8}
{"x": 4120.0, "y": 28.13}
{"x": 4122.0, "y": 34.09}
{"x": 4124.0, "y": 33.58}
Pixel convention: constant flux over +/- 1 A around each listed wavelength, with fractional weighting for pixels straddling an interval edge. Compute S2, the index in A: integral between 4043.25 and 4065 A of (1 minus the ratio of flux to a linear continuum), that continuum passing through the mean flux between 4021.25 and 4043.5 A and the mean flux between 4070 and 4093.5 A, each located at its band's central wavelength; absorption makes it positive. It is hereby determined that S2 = 1.5 A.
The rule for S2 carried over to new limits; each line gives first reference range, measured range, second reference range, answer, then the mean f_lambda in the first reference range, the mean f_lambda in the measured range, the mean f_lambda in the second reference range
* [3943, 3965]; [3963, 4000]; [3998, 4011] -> 6.62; 21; 22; 30.4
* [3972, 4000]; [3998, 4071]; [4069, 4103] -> -4.95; 26.3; 30.7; 31.5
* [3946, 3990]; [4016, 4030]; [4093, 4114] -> -4.26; 20.6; 32.5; 31.3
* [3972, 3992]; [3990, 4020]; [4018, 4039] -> -2.99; 24.9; 30.6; 30.8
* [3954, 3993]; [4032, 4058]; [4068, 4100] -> -1.74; 20.6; 29.9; 32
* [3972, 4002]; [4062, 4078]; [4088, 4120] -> 0.63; 26.5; 29.7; 32.7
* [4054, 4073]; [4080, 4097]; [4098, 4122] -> -1.61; 30.3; 33.8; 31.4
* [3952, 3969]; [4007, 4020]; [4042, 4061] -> -3.53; 18.4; 31.4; 29.3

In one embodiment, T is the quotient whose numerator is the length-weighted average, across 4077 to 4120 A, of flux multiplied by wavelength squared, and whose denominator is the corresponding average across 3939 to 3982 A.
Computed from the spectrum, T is 1.9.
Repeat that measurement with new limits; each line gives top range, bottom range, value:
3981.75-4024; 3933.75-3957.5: 1.85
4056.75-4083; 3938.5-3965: 1.61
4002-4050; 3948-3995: 1.46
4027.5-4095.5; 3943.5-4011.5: 1.36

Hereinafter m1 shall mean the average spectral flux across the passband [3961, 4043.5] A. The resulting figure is 26.8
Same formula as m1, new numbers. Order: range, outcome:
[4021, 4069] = 30.4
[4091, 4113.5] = 31.6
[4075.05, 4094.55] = 32.9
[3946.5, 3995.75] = 21.8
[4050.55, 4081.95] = 30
